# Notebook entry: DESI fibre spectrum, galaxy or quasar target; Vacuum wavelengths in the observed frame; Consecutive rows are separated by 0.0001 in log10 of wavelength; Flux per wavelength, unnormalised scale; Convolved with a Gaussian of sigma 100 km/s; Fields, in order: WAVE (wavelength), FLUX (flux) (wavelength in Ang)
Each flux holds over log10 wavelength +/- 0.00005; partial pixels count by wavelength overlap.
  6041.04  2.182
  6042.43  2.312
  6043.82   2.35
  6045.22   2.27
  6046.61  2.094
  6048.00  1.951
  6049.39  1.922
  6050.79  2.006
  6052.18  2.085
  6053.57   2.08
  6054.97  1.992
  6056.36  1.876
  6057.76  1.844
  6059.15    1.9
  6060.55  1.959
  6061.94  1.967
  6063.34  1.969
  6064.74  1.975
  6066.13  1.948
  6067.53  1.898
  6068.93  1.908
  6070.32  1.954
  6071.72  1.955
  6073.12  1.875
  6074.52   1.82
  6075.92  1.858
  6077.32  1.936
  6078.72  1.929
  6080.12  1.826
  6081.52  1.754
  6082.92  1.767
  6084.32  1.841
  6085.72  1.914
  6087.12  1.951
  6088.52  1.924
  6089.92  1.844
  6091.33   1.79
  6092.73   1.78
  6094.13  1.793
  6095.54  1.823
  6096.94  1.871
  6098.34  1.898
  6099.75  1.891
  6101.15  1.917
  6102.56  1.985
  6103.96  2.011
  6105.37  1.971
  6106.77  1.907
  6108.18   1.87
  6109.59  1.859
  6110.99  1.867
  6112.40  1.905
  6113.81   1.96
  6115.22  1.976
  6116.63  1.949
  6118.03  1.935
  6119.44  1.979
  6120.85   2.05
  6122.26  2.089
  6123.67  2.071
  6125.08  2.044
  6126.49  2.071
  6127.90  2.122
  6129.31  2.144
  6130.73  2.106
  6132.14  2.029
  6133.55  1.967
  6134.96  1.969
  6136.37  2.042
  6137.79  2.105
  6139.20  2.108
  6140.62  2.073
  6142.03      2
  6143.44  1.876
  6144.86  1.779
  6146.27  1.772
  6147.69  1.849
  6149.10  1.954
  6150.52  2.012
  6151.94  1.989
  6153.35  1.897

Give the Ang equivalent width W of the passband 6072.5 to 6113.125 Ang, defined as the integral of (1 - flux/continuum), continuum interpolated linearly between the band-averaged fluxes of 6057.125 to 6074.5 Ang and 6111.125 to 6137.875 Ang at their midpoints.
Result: 1.9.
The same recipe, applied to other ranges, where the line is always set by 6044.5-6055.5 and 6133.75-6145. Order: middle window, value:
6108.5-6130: 0.16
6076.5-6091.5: 1.24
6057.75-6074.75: 0.96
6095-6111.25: 0.92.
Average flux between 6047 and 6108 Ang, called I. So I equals 1.91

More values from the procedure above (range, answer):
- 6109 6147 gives 1.99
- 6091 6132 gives 1.96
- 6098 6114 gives 1.92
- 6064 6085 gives 1.88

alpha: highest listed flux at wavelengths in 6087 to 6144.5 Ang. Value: 2.144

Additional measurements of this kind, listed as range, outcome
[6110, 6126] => 2.089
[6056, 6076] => 1.975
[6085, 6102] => 1.951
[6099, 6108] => 2.011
